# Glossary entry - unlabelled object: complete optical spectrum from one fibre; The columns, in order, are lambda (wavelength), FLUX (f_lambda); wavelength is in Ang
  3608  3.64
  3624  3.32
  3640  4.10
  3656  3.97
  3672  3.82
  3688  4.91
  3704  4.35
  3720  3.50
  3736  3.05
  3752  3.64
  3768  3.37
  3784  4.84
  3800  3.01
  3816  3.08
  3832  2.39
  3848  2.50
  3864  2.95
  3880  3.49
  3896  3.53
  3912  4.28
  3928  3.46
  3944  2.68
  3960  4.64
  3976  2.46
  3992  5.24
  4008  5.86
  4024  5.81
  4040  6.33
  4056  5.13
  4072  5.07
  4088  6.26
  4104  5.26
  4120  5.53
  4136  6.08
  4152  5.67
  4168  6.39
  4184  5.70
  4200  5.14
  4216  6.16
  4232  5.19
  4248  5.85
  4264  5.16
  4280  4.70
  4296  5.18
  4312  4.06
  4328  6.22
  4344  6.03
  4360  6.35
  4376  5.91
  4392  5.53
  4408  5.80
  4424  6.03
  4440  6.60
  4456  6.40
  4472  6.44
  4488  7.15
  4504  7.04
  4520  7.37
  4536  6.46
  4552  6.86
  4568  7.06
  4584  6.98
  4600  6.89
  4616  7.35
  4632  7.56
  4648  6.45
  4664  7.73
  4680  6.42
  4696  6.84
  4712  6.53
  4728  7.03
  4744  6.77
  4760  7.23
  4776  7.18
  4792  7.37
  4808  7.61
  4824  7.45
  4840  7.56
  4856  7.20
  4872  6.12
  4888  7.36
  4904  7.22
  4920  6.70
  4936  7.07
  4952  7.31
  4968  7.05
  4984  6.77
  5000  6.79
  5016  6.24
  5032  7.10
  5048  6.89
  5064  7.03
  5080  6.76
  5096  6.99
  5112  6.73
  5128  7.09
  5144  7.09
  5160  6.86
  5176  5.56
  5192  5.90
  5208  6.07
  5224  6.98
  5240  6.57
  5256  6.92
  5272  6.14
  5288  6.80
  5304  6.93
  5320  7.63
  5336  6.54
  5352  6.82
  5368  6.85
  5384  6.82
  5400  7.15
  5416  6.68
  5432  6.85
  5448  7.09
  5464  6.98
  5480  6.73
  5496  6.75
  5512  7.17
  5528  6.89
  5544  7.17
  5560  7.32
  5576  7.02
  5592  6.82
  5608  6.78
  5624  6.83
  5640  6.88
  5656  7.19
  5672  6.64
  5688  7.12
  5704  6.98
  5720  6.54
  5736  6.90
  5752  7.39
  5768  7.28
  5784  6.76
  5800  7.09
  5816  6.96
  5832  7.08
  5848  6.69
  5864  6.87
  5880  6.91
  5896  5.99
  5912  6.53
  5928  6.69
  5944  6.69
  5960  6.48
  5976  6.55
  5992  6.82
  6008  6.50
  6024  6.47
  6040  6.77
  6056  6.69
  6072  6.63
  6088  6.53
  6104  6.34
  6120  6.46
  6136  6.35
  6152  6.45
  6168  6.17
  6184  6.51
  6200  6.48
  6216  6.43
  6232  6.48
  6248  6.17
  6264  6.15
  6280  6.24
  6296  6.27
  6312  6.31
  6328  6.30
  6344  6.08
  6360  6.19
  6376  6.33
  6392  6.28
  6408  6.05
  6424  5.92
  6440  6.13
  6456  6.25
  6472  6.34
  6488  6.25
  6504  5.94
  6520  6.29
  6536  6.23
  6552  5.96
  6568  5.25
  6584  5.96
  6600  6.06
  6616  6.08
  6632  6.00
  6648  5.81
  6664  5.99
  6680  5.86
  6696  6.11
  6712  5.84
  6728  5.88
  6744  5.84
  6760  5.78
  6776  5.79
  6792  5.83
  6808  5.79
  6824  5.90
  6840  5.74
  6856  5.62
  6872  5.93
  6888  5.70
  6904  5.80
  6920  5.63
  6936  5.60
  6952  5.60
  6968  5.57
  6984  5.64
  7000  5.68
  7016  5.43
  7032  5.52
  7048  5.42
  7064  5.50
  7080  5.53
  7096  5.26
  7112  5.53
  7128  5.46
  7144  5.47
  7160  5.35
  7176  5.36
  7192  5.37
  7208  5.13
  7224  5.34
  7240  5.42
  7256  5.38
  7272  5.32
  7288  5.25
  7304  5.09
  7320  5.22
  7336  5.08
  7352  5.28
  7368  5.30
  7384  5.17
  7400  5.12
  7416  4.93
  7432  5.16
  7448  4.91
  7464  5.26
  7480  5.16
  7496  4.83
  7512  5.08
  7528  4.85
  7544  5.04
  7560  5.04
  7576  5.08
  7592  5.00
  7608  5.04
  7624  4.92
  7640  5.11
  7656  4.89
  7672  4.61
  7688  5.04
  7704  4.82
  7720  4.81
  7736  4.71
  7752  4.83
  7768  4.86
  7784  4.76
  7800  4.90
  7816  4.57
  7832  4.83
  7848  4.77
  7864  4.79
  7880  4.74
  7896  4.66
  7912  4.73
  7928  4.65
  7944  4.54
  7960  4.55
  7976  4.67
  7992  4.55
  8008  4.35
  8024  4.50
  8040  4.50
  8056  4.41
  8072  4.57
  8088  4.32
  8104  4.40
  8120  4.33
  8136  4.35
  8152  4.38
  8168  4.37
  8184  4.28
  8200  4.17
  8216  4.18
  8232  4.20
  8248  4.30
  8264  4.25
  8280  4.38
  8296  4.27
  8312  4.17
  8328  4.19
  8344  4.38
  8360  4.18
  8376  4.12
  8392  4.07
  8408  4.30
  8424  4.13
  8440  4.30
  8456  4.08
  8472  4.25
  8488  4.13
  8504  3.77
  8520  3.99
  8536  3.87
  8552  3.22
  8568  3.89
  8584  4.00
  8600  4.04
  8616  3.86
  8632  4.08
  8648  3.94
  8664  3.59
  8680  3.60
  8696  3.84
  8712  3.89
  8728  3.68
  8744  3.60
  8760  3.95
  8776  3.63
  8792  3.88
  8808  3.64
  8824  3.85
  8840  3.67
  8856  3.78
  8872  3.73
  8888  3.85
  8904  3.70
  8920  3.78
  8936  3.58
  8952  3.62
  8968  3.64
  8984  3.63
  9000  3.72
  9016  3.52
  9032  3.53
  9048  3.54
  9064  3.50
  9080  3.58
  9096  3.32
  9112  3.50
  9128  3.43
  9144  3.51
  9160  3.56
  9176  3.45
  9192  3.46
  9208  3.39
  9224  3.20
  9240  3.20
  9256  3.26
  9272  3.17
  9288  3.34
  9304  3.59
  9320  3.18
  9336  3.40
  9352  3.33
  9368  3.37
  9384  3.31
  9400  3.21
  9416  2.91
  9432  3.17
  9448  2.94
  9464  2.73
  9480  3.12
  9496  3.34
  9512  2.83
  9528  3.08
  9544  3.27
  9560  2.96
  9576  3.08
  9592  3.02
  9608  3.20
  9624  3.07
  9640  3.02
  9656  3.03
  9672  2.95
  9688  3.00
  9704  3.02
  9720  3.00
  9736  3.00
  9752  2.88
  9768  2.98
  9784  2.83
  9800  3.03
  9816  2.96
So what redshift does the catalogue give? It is 0.001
